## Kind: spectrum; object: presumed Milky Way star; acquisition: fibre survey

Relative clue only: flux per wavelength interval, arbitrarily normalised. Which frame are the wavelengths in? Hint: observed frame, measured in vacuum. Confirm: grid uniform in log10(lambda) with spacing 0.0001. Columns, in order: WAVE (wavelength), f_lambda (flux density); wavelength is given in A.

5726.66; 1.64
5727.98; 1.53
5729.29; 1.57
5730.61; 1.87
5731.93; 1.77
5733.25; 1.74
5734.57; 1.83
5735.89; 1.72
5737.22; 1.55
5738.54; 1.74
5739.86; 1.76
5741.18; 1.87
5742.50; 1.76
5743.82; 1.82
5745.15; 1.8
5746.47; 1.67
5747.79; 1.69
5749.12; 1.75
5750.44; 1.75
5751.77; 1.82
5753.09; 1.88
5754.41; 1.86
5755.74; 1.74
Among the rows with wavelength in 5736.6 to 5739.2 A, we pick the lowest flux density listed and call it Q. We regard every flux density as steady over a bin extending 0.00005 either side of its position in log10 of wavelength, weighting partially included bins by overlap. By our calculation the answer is 1.55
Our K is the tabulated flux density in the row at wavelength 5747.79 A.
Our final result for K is 1.69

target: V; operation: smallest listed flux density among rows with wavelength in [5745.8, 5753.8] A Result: 1.67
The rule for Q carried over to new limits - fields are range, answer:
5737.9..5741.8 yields 1.74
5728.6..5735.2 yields 1.57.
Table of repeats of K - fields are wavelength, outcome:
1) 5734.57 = 1.83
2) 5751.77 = 1.82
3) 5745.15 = 1.8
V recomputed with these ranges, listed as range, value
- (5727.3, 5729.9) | 1.53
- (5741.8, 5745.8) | 1.76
